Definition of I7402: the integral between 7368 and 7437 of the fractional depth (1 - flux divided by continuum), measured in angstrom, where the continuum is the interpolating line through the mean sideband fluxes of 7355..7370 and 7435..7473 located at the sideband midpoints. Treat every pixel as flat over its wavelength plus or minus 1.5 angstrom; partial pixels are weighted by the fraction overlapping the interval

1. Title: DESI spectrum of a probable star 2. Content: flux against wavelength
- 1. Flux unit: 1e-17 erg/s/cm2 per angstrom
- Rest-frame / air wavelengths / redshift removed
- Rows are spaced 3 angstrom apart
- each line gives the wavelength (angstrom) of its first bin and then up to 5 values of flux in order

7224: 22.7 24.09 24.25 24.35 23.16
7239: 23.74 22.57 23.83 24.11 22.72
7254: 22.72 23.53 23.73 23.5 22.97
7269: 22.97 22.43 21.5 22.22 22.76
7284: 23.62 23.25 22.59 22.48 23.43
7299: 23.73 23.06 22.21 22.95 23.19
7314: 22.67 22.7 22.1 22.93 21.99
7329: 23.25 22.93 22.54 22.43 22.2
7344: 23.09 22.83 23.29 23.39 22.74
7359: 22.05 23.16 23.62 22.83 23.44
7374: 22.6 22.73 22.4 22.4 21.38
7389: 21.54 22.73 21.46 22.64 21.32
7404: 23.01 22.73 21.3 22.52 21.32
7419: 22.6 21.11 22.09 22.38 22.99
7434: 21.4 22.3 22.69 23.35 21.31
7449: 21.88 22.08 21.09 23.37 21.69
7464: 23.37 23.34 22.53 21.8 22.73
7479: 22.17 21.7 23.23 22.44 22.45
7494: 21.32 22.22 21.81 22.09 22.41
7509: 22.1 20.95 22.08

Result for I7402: 1.4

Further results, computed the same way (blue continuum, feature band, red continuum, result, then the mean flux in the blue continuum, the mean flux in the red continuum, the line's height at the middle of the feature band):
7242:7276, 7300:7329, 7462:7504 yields 0.3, 23.1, 22.4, 22.9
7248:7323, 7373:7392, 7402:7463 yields 0.2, 22.9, 22.2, 22.4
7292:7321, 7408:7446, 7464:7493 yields 0.8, 22.9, 22.5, 22.6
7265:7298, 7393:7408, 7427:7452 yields 0.1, 22.8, 22.3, 22.4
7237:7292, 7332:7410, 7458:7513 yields 0.4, 23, 22.3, 22.7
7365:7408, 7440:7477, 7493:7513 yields -0.5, 22.4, 21.9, 22.1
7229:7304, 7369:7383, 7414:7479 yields -0.1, 23.2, 22.3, 22.6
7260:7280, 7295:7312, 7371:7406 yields -0.4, 22.7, 22.3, 22.6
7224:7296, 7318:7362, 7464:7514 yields 0.3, 23.2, 22.2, 22.8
